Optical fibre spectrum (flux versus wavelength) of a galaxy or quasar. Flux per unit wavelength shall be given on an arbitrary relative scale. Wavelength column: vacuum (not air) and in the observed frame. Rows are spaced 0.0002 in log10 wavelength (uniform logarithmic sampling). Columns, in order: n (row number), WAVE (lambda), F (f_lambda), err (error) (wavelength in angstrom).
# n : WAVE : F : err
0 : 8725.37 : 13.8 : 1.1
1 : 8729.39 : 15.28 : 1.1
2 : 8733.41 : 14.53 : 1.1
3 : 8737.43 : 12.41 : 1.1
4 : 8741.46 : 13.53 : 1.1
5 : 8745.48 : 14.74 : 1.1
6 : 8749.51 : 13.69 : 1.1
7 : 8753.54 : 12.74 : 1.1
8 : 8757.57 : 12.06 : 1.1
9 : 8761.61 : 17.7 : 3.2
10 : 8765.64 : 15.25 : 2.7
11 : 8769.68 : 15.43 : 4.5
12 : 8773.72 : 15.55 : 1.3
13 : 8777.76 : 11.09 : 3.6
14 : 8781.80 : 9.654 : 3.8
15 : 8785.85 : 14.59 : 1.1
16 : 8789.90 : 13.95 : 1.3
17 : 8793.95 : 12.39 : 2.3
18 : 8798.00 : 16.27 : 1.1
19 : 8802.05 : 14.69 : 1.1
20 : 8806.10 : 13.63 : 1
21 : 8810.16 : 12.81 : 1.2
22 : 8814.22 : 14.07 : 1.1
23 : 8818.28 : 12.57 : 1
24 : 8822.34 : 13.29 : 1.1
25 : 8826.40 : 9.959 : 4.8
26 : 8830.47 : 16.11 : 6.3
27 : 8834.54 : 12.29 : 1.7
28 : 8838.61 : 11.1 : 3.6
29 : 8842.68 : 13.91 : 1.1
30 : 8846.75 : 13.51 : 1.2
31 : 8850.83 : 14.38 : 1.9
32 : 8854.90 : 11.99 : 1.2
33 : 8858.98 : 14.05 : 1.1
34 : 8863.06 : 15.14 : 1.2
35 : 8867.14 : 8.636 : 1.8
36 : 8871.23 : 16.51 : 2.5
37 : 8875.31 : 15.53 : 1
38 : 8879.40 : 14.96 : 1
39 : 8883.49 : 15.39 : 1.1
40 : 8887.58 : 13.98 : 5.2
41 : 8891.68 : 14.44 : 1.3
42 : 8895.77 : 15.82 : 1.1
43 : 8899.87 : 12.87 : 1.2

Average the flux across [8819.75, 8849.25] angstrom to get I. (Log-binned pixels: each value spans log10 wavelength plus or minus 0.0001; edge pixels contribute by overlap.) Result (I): 12.9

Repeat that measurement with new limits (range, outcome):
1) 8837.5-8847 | 12.9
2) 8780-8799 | 13.3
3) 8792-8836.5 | 13.5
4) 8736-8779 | 14.1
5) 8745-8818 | 13.9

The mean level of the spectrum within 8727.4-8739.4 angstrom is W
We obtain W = 14.1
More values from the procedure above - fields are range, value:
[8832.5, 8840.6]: 11.7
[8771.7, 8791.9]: 13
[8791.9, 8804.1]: 14.5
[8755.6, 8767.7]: 15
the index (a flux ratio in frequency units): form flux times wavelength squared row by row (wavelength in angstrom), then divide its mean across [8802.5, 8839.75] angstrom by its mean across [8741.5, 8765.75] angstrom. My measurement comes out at 0.93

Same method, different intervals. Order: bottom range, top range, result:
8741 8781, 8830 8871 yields 0.95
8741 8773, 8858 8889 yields 1.01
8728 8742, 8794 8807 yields 1.06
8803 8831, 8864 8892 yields 1.10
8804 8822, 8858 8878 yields 1.07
